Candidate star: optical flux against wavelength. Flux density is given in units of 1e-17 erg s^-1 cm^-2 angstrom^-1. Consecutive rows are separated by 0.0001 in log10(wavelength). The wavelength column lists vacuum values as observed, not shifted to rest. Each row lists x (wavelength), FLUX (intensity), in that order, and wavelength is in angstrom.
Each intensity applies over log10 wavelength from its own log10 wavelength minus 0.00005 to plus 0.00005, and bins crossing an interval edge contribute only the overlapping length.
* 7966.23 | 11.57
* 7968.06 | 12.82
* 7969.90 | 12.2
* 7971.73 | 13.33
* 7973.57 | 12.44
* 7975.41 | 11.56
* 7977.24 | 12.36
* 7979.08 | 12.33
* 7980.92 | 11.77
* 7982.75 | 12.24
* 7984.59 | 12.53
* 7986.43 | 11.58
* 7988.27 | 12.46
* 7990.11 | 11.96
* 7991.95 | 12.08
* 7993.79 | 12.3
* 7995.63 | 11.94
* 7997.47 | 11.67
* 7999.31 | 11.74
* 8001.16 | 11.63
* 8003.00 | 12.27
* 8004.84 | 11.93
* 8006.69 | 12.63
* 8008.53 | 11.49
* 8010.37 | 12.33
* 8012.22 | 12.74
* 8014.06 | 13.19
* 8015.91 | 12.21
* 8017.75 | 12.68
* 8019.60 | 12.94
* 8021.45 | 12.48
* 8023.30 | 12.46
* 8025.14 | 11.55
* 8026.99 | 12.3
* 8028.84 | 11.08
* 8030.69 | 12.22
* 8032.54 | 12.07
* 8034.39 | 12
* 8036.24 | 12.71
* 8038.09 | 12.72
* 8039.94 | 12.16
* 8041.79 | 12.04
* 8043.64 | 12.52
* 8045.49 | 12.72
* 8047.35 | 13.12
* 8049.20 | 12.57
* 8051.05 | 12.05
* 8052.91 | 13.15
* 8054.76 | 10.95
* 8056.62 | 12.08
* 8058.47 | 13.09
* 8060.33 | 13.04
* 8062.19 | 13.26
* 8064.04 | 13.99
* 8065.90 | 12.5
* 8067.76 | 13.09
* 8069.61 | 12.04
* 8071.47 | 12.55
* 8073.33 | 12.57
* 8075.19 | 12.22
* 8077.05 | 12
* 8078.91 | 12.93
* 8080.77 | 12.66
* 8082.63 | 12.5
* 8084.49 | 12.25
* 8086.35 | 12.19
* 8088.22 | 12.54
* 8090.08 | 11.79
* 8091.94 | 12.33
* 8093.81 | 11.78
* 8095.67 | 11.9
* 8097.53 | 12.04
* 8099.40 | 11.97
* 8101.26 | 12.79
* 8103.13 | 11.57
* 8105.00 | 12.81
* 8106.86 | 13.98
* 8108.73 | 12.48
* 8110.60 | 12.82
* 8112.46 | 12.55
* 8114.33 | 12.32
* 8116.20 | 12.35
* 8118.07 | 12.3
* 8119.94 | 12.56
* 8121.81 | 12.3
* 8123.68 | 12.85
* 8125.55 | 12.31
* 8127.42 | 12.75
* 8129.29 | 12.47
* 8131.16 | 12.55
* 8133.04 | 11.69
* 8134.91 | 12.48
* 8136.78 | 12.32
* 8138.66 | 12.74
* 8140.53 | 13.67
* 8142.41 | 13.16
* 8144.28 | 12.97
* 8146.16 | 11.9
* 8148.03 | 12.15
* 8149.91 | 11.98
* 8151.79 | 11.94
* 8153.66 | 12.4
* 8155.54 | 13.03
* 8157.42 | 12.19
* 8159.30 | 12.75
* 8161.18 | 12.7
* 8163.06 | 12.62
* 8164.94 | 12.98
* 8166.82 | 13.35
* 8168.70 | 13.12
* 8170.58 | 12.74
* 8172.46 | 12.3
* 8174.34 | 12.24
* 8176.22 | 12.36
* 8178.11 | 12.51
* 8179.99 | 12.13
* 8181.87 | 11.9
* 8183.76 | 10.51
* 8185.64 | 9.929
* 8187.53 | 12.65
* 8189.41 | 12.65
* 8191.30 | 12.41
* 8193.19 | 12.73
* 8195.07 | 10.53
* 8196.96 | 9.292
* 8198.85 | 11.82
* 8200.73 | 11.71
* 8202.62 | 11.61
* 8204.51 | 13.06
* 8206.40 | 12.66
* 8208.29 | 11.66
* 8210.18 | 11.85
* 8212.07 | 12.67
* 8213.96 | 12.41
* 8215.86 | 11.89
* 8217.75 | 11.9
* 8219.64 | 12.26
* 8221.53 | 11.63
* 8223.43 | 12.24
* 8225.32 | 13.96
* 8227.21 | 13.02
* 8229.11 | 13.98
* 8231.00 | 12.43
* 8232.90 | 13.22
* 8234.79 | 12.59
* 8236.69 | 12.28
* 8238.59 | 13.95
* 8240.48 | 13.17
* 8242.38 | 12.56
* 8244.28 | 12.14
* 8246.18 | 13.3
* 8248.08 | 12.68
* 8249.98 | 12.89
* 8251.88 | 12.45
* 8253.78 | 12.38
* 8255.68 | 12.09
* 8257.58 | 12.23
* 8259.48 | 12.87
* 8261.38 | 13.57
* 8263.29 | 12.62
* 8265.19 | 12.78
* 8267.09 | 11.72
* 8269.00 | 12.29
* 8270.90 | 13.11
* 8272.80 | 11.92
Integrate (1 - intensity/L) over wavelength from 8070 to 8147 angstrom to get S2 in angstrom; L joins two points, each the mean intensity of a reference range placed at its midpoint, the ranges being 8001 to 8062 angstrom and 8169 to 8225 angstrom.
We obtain -1.8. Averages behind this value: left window 12.4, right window 12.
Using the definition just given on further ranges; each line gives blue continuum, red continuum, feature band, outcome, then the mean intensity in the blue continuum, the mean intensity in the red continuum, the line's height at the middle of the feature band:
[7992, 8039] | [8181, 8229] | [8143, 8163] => -0.6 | 12.2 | 12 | 12.1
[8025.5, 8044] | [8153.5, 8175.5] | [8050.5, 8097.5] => -0.5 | 12.2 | 12.7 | 12.3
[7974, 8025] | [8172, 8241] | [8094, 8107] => -0.1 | 12.2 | 12.2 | 12.2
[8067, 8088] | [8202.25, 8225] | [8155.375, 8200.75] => 0.6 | 12.5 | 12.2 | 12.3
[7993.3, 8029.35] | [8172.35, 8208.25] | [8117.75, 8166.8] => -2.6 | 12.2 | 11.8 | 11.9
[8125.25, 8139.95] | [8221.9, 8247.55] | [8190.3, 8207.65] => 1.4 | 12.5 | 12.9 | 12.8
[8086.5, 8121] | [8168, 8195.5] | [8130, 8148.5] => -0.5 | 12.4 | 12.1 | 12.2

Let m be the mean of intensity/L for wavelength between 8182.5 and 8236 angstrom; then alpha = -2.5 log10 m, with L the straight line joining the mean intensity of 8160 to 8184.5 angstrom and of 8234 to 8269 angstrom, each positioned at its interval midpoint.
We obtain 0.04 mag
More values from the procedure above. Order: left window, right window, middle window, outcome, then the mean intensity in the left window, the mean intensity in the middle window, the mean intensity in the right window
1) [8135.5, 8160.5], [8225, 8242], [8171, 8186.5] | 0.09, 12.6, 11.8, 13.1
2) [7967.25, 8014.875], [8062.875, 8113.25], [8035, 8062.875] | -0.01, 12.2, 12.5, 12.5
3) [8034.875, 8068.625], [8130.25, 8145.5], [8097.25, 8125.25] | 0.01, 12.6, 12.5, 12.7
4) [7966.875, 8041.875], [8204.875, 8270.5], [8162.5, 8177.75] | -0.02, 12.2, 12.7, 12.6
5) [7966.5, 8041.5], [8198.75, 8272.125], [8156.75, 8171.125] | -0.03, 12.2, 12.8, 12.6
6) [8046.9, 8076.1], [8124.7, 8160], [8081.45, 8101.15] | 0.04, 12.6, 12.2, 12.5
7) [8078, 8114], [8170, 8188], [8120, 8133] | -0.02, 12.4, 12.5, 11.9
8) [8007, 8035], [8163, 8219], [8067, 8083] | -0.03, 12.3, 12.5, 12.1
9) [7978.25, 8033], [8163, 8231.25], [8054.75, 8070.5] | -0.05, 12.2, 12.8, 12.2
